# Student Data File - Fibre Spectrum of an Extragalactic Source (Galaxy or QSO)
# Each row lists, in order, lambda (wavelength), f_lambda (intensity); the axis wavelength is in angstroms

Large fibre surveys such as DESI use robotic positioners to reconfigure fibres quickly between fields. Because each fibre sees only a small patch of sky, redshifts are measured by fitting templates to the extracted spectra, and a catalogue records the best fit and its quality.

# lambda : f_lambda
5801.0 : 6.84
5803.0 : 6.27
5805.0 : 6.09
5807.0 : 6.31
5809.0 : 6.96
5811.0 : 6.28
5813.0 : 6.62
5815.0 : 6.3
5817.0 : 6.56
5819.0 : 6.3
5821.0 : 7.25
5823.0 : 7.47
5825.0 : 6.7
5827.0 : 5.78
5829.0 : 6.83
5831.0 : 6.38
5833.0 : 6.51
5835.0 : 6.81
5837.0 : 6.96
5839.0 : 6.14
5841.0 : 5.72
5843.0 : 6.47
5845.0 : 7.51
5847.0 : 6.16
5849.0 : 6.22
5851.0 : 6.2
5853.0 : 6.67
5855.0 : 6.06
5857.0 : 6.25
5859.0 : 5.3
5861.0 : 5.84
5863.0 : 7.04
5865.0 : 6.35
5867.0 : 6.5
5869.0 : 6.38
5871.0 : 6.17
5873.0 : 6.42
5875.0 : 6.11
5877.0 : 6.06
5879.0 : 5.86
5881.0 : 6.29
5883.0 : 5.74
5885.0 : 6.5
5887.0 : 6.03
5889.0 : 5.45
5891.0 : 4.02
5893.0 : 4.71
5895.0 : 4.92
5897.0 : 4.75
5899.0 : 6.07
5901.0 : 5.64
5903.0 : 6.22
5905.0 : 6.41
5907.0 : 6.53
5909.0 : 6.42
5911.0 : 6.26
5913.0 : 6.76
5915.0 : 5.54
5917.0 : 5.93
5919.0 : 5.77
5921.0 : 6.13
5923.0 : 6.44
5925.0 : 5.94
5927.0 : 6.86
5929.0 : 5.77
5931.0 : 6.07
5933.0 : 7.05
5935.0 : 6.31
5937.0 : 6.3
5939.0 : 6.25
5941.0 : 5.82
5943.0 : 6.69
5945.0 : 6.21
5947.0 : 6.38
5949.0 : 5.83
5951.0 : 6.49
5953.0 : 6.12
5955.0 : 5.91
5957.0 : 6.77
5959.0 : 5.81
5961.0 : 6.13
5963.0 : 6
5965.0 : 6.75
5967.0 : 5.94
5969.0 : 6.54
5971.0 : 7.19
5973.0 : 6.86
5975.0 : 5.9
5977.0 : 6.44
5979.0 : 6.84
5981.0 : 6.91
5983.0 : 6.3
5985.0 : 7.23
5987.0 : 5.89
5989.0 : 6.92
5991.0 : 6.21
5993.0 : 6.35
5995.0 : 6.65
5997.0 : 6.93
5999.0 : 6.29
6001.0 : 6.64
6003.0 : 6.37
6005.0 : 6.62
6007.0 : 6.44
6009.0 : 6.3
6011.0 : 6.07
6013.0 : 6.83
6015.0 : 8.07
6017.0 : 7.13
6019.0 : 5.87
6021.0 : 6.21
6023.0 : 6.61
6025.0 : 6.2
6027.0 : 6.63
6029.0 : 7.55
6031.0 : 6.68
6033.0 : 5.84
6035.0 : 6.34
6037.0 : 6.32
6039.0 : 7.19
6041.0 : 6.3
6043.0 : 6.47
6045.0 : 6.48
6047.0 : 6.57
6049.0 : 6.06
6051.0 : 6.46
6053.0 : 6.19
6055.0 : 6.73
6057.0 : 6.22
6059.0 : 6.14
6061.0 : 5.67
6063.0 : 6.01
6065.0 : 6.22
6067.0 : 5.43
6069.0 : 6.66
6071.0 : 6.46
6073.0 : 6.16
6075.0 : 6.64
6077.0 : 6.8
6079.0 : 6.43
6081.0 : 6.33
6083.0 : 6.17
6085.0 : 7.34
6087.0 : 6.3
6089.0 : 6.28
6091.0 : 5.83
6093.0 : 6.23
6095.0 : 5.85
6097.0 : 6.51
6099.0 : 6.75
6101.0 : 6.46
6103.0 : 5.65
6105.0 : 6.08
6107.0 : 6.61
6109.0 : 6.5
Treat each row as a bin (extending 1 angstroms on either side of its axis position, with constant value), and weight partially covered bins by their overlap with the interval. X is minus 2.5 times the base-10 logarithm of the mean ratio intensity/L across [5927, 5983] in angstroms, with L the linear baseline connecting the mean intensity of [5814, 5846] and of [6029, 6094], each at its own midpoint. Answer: 0.020 mag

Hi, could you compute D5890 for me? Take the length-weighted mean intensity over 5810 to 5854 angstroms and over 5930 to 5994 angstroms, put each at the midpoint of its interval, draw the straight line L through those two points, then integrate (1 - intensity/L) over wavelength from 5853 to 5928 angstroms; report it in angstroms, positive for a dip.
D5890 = 5.5 angstroms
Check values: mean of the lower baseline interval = 6.54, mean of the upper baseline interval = 6.39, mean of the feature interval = 6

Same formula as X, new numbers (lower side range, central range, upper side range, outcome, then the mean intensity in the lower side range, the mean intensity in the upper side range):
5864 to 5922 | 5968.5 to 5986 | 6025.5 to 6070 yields -0.09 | 5.93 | 6.37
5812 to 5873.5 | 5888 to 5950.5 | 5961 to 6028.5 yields 0.09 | 6.45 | 6.55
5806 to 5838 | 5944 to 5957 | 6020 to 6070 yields 0.05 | 6.63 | 6.37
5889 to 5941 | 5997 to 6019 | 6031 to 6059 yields -0.06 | 5.95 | 6.4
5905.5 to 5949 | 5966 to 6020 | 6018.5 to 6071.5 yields -0.05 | 6.25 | 6.36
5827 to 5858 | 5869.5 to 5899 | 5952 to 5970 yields 0.12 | 6.44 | 6.22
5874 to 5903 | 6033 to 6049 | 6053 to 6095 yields -0.05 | 5.6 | 6.29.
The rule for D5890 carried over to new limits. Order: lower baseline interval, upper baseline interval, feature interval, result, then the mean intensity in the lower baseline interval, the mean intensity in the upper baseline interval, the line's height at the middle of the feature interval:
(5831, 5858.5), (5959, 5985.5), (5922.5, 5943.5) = 0.5 angstroms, 6.41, 6.5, 6.47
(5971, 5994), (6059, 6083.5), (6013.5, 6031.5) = -1.0 angstroms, 6.56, 6.25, 6.42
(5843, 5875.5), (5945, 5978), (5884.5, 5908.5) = 2.7 angstroms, 6.33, 6.31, 6.32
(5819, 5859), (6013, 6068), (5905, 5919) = 0.6 angstroms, 6.49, 6.44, 6.47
